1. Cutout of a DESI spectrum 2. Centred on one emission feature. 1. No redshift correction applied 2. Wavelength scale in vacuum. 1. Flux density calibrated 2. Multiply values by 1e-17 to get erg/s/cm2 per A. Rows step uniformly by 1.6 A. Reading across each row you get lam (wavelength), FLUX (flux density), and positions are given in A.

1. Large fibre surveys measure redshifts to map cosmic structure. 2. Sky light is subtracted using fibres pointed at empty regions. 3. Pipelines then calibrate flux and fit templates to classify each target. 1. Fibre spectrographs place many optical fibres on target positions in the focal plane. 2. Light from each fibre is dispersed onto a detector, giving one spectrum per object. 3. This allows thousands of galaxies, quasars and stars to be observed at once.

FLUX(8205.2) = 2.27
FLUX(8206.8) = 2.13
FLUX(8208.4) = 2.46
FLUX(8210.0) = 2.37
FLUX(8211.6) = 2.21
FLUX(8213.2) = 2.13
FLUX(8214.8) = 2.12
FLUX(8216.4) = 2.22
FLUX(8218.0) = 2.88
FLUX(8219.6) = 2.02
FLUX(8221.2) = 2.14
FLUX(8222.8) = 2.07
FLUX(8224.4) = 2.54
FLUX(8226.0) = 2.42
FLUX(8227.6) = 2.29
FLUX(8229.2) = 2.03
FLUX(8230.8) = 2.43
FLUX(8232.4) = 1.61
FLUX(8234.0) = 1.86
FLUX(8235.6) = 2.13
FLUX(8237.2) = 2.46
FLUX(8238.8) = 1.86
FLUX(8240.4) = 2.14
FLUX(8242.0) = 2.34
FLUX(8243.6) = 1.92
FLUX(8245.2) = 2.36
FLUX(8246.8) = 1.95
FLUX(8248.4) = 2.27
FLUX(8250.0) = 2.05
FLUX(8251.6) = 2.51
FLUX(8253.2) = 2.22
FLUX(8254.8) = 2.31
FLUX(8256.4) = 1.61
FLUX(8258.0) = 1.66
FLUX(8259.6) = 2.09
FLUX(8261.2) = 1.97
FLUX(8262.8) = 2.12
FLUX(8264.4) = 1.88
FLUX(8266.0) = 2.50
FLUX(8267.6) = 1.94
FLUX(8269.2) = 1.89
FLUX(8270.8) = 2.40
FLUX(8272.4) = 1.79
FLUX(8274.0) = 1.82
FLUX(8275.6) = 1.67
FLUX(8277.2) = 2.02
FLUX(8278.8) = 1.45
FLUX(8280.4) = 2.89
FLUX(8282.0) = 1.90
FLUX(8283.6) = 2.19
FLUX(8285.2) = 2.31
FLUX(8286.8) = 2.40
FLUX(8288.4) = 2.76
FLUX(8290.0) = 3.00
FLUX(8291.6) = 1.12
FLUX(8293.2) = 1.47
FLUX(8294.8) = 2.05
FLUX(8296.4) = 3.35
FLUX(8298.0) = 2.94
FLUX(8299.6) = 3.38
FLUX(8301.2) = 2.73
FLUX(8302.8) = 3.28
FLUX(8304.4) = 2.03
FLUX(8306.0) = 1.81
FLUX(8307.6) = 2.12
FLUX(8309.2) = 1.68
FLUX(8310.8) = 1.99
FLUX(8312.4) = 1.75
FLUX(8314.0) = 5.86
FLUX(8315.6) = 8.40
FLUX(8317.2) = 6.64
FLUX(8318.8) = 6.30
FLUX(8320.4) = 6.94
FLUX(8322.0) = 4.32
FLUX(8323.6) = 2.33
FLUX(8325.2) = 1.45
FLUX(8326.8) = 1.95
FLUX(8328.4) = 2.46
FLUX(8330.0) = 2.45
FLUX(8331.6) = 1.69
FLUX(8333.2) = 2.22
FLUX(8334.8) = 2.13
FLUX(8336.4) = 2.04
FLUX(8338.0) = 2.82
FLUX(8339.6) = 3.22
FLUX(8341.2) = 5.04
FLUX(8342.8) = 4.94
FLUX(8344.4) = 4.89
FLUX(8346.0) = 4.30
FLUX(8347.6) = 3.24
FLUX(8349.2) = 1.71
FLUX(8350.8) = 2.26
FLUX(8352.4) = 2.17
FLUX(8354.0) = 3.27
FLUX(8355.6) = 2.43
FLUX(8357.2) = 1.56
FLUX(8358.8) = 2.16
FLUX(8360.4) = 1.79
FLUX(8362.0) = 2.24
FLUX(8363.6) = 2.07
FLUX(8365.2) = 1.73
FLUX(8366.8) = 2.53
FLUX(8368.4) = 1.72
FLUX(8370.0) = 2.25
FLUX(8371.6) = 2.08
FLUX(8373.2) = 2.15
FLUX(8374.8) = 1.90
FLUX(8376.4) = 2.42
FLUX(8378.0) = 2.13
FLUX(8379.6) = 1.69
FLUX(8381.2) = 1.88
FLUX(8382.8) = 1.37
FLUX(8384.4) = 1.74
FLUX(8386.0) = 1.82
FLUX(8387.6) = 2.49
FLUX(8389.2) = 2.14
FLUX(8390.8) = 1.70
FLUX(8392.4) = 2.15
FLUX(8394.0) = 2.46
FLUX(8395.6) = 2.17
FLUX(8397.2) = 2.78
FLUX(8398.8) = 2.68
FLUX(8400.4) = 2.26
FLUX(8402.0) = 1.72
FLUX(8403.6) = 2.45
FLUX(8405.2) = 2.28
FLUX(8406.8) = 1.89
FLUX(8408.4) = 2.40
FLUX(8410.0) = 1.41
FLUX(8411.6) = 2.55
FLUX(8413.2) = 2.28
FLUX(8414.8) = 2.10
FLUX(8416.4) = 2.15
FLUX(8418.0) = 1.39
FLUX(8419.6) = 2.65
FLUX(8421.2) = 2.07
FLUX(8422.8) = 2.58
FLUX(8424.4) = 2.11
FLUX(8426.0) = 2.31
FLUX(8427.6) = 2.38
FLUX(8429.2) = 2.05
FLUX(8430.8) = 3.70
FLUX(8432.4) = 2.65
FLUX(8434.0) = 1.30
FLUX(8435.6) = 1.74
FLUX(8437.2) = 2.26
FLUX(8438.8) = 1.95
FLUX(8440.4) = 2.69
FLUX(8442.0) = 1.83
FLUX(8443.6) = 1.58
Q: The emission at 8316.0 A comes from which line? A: Halpha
